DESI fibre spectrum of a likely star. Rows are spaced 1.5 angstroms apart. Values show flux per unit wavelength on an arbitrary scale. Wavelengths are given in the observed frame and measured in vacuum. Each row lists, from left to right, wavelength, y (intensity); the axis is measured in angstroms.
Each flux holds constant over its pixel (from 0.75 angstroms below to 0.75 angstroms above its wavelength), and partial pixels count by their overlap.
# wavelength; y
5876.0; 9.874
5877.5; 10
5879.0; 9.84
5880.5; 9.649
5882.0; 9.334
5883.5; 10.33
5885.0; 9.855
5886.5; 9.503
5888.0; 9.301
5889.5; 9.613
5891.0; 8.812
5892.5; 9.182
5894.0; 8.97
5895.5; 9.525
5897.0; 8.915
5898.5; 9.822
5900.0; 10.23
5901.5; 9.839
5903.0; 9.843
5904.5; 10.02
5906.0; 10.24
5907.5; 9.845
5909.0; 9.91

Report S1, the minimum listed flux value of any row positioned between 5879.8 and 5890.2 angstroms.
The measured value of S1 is 9.301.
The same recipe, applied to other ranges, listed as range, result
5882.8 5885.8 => 9.855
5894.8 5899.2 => 8.915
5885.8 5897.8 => 8.812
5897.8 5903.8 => 9.822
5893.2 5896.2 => 8.97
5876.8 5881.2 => 9.649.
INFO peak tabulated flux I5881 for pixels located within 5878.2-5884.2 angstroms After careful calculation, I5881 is 10.33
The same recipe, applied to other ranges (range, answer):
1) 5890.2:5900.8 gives 10.23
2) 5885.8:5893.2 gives 9.613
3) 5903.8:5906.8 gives 10.24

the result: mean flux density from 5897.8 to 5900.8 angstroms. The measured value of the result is 10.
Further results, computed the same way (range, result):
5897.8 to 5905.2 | 9.95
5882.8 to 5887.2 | 9.9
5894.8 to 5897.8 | 9.22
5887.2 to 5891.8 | 9.24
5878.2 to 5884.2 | 9.79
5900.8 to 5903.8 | 9.84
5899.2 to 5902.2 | 10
